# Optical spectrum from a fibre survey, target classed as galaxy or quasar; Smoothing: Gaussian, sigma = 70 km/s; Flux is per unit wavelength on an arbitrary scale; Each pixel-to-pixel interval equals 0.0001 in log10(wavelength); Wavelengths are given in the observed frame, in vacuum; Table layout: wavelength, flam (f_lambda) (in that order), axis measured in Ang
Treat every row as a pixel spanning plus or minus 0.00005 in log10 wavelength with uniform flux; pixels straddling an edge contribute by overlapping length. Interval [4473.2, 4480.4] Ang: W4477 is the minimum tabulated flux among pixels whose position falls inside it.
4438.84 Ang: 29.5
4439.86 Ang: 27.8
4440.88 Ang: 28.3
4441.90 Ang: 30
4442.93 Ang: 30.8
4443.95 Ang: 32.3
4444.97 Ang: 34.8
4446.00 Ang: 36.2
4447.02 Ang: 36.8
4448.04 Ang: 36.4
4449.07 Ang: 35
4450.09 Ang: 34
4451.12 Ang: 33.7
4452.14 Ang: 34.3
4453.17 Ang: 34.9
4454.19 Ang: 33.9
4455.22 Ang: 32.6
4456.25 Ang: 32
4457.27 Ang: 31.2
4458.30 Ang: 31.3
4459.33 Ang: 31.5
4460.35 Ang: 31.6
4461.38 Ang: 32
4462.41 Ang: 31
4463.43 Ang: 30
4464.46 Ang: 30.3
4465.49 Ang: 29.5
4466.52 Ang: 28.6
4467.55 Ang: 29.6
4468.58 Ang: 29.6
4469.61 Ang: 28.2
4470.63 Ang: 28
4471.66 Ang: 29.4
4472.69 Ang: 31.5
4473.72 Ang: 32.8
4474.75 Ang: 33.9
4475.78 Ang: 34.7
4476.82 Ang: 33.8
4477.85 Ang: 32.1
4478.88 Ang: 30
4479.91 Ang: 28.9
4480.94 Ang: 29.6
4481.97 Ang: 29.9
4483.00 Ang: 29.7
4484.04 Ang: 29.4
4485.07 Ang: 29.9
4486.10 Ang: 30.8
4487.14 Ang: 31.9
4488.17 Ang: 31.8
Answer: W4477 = 28.9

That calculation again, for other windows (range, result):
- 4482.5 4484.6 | 29.4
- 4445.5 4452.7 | 33.7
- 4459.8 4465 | 30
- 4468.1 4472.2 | 28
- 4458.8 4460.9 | 31.5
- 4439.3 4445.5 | 27.8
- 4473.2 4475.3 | 32.8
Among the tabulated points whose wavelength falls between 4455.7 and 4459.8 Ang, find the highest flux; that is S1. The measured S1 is 32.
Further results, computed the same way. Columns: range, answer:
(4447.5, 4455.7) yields 36.4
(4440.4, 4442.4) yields 30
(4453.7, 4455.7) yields 33.9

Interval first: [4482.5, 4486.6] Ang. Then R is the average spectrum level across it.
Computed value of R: 29.9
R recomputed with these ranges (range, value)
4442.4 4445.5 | 32.6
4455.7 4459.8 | 31.5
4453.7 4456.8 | 32.8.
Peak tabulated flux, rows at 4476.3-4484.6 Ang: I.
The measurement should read 33.8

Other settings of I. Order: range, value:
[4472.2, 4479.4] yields 34.7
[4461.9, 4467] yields 31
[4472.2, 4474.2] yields 32.8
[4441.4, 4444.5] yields 32.3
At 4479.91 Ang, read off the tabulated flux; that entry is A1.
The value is 28.9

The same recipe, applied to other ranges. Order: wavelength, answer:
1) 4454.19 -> 33.9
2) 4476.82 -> 33.8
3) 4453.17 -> 34.9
